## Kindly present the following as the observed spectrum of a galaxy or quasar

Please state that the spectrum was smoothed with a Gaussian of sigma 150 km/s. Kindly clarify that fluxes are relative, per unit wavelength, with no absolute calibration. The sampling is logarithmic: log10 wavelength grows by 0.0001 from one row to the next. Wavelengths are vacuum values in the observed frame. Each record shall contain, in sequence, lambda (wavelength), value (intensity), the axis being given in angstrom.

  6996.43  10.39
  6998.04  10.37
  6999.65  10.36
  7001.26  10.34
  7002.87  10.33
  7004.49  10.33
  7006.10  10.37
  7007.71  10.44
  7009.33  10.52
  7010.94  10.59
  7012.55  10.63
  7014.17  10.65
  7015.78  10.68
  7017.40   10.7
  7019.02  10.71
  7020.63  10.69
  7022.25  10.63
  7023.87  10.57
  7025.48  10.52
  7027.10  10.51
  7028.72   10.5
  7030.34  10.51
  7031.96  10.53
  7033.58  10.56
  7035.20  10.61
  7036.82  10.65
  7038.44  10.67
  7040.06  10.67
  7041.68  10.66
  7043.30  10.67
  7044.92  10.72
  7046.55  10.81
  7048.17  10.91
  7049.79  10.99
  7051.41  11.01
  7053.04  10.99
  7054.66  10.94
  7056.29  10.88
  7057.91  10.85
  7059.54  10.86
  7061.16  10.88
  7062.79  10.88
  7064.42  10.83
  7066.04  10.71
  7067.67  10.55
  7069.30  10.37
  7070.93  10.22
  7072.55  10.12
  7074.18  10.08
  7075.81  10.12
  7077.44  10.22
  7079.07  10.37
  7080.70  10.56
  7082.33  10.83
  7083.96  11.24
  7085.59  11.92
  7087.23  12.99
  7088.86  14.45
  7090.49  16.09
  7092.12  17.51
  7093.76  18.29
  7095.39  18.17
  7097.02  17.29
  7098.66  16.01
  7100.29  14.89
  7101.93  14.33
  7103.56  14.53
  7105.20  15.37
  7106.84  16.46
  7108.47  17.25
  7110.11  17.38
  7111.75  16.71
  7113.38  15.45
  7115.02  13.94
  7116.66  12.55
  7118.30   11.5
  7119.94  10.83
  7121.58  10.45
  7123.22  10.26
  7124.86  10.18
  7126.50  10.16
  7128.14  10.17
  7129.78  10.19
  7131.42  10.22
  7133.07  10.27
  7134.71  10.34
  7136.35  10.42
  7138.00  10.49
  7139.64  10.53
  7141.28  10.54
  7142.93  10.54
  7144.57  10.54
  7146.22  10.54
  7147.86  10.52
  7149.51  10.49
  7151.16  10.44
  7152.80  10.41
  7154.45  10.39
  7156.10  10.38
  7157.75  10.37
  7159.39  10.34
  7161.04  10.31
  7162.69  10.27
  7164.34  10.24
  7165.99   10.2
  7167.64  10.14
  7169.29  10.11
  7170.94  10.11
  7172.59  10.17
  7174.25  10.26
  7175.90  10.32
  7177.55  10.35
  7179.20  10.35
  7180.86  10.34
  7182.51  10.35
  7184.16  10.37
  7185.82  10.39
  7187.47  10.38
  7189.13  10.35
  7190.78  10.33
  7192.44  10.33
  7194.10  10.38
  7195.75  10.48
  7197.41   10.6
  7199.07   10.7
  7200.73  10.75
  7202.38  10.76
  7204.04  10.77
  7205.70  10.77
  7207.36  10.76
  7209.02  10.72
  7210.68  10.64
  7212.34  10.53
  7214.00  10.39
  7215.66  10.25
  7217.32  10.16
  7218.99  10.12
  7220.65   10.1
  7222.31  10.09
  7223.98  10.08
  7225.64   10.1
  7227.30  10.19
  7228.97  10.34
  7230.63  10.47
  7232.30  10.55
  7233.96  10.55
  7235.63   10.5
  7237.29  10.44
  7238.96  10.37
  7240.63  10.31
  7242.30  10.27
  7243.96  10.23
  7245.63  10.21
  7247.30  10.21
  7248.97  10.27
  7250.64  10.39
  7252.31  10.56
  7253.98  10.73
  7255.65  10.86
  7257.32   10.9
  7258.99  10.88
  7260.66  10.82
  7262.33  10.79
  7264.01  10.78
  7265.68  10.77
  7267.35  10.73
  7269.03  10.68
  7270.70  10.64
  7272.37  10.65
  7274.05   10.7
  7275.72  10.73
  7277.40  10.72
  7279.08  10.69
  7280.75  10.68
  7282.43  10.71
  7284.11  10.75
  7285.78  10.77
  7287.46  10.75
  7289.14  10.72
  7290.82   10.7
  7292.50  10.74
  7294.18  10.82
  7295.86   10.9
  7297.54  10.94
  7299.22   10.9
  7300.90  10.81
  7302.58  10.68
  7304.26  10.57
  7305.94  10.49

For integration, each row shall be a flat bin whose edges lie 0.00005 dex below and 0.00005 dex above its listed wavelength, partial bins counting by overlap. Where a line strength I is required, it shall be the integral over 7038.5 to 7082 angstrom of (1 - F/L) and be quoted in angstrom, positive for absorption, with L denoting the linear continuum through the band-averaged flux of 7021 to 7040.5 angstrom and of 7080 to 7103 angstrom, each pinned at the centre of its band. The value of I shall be 6.4 angstrom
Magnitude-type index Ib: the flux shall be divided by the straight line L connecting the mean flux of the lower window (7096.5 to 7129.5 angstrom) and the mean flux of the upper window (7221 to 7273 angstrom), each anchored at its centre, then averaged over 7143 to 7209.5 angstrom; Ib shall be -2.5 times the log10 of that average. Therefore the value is 0.17 mag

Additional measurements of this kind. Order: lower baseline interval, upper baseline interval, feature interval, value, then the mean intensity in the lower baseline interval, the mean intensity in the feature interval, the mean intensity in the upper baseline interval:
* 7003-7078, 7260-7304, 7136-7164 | 0.025 mag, 10.6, 10.4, 10.7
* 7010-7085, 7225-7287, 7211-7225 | 0.037 mag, 10.7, 10.2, 10.6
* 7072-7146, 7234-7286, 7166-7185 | 0.151 mag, 12.7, 10.3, 10.6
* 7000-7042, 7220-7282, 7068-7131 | -0.236 mag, 10.6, 13.1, 10.5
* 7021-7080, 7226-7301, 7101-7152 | -0.137 mag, 10.6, 12.1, 10.6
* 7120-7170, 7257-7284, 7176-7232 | 0.013 mag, 10.4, 10.4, 10.7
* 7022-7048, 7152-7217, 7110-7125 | -0.218 mag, 10.6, 12.8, 10.4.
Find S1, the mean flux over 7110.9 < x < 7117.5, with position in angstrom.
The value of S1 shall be 14.7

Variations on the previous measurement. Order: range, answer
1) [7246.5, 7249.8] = 10.2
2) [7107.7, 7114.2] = 16.7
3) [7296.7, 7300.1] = 10.9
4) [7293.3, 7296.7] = 10.9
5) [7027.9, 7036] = 10.5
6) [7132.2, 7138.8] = 10.4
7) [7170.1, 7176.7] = 10.2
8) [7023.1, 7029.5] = 10.5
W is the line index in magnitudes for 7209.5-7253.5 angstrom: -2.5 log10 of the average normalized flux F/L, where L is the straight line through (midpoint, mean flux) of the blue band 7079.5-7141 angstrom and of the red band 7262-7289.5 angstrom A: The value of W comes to 0.11 mag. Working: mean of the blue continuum 13.2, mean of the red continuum 10.7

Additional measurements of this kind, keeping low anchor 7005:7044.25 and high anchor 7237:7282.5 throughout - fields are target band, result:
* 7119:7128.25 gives 0.023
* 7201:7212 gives -0.014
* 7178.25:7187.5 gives 0.024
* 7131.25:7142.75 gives 0.019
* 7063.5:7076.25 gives 0.021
